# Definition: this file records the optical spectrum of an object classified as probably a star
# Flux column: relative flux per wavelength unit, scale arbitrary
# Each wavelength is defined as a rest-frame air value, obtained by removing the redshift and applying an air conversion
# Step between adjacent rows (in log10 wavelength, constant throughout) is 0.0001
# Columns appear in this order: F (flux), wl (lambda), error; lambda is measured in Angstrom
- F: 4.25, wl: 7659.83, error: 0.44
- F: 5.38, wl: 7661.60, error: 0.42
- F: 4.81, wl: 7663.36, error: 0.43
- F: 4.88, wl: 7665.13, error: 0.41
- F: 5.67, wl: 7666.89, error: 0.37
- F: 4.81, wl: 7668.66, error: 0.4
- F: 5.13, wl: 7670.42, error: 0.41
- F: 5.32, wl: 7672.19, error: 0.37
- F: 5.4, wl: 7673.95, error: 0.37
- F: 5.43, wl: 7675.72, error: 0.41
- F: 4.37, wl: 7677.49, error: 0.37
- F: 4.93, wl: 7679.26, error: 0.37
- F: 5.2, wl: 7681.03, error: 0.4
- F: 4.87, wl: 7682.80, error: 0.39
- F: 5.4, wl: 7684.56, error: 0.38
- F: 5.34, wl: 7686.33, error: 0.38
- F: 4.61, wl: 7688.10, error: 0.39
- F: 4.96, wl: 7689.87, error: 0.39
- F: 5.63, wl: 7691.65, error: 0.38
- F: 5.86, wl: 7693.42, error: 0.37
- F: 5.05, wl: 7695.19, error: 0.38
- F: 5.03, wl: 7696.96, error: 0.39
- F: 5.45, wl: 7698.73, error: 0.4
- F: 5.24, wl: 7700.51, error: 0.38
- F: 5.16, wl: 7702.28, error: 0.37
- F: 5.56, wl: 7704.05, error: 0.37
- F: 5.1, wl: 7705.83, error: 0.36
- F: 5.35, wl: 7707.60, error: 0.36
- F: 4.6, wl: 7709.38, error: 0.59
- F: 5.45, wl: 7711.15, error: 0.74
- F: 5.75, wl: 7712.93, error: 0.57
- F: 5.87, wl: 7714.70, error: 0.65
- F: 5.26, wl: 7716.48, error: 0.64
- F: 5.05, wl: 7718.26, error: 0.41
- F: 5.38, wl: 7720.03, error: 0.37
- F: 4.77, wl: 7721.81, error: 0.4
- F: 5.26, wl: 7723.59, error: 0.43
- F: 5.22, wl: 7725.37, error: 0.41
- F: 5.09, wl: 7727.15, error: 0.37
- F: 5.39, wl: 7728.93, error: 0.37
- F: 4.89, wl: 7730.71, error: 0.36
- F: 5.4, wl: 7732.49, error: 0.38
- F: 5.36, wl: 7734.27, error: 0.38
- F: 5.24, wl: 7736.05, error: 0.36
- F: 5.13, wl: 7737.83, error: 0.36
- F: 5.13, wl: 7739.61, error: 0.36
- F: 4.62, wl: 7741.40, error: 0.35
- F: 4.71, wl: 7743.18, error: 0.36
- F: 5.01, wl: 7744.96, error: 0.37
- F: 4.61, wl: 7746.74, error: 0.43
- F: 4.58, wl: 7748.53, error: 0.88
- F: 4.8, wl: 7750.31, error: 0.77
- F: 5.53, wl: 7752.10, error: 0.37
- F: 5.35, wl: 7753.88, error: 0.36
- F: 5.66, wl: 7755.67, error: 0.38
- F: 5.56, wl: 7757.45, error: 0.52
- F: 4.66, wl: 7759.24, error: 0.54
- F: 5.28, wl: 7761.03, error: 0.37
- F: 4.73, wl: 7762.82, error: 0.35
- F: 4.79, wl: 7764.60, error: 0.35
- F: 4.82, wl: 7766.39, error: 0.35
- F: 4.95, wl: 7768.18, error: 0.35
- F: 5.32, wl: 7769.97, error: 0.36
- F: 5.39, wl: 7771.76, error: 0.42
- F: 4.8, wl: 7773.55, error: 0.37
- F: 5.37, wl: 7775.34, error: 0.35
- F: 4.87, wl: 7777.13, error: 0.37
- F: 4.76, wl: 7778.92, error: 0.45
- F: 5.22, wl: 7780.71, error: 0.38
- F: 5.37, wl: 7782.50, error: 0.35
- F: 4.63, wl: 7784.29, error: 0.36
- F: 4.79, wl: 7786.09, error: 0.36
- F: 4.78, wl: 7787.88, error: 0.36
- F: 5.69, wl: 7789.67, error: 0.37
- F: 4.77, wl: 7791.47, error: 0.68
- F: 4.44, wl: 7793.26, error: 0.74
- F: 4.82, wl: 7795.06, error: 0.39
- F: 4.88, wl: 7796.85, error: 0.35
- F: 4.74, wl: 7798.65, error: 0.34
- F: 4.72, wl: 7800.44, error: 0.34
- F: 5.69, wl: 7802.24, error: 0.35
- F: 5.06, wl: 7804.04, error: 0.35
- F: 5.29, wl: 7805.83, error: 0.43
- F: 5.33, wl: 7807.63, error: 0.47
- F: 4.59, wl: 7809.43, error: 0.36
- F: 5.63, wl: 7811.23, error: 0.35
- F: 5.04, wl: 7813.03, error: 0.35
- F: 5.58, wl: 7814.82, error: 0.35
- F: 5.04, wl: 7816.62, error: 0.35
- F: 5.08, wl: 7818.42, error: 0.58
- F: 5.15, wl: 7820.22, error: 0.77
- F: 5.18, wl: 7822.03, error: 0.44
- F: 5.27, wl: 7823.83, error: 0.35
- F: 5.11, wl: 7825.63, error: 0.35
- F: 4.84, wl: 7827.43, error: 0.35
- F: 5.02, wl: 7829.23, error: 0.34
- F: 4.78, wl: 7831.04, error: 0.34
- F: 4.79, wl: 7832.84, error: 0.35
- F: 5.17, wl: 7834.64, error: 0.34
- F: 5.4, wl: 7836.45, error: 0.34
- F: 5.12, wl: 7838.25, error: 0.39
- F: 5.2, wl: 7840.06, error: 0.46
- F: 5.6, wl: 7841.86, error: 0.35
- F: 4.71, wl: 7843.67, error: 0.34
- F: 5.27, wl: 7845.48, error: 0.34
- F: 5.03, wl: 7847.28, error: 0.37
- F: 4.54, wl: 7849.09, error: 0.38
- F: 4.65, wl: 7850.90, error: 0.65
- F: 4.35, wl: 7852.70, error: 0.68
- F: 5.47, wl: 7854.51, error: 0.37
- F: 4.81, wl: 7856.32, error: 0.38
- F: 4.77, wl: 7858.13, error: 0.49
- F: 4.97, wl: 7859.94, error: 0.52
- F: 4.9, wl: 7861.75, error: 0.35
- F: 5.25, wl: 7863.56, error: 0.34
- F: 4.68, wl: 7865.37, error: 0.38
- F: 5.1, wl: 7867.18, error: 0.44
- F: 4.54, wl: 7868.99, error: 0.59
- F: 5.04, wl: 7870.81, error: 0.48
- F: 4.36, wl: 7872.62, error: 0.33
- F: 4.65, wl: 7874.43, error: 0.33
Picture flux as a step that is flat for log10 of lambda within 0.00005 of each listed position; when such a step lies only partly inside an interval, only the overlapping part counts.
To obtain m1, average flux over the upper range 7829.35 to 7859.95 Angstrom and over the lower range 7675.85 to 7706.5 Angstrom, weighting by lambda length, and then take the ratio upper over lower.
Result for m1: 1.0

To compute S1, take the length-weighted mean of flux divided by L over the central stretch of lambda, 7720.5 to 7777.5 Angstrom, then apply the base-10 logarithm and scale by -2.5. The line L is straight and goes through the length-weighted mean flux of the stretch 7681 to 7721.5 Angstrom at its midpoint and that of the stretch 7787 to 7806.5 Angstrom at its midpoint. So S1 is 0.01 mag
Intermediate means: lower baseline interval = 5.26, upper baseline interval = 4.99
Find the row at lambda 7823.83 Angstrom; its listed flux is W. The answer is 5.27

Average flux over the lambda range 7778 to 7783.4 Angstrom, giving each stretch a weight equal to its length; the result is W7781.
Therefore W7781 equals 5.12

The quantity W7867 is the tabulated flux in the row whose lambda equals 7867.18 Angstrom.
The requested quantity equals 5.1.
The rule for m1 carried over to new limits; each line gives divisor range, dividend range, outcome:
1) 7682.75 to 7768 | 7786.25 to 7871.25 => 0.97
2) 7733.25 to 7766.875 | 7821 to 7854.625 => 1.00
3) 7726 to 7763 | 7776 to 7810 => 0.98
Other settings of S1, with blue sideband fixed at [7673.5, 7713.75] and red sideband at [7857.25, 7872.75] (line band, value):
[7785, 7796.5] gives 0.03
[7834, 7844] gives -0.07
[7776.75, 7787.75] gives 0.02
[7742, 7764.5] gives 0.01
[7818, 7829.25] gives -0.03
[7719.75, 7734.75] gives -0.01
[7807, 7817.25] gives -0.05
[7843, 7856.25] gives 0.01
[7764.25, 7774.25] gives 0.01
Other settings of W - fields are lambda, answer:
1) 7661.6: 5.38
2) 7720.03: 5.38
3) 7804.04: 5.06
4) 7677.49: 4.37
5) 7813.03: 5.04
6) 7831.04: 4.78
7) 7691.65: 5.63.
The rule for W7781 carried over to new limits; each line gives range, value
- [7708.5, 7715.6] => 5.42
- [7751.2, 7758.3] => 5.53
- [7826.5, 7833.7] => 4.86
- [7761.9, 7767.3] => 4.78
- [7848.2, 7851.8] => 4.6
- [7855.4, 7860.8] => 4.85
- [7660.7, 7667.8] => 5.18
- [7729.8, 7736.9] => 5.22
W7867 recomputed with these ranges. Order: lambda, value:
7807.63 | 5.33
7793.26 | 4.44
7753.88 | 5.35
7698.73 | 5.45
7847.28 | 5.03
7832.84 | 4.79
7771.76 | 5.39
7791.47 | 4.77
